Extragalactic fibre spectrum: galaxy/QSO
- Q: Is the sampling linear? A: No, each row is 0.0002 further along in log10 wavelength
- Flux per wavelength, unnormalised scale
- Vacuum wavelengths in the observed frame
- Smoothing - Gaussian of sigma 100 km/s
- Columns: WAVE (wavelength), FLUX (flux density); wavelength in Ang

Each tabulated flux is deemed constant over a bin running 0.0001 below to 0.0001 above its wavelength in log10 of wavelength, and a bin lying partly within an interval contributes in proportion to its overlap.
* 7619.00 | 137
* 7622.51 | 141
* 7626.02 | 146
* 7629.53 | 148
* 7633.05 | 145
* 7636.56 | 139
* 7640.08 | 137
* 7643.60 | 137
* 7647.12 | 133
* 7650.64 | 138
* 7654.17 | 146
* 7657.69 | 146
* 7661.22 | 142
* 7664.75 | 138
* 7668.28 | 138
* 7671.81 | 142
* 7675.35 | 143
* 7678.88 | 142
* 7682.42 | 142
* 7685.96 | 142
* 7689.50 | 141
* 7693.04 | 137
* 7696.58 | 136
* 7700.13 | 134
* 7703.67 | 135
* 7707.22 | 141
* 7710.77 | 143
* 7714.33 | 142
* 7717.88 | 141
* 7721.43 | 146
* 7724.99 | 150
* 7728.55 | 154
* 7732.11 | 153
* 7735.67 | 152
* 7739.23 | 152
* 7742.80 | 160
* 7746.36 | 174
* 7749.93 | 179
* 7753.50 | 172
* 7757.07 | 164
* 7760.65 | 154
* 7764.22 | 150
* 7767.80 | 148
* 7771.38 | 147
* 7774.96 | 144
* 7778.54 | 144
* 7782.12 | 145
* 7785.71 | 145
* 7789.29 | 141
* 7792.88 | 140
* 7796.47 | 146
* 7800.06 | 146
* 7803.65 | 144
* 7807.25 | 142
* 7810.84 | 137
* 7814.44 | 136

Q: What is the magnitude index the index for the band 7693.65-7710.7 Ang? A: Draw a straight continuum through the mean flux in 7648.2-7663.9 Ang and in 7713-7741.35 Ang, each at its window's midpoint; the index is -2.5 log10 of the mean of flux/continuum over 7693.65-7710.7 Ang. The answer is 0.07 mag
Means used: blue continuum 142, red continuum 149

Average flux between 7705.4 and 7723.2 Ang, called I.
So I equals 143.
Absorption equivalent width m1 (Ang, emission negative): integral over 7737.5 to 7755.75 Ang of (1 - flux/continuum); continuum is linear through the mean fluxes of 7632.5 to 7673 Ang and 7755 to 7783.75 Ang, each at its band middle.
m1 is -2.4 Ang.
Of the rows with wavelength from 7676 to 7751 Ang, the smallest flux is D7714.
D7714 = 134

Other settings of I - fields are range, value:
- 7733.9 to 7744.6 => 155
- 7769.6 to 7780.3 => 145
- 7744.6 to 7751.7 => 176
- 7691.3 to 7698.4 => 136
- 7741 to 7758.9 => 170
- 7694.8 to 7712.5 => 138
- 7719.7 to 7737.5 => 151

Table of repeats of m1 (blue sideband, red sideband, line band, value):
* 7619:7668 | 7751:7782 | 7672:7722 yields 2.0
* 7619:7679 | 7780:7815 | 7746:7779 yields -3.6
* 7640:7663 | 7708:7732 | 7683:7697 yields 0.4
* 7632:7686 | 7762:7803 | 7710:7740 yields -1.1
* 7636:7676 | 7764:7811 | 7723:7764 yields -4.9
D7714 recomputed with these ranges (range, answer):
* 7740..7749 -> 160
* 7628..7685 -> 133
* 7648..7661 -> 138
